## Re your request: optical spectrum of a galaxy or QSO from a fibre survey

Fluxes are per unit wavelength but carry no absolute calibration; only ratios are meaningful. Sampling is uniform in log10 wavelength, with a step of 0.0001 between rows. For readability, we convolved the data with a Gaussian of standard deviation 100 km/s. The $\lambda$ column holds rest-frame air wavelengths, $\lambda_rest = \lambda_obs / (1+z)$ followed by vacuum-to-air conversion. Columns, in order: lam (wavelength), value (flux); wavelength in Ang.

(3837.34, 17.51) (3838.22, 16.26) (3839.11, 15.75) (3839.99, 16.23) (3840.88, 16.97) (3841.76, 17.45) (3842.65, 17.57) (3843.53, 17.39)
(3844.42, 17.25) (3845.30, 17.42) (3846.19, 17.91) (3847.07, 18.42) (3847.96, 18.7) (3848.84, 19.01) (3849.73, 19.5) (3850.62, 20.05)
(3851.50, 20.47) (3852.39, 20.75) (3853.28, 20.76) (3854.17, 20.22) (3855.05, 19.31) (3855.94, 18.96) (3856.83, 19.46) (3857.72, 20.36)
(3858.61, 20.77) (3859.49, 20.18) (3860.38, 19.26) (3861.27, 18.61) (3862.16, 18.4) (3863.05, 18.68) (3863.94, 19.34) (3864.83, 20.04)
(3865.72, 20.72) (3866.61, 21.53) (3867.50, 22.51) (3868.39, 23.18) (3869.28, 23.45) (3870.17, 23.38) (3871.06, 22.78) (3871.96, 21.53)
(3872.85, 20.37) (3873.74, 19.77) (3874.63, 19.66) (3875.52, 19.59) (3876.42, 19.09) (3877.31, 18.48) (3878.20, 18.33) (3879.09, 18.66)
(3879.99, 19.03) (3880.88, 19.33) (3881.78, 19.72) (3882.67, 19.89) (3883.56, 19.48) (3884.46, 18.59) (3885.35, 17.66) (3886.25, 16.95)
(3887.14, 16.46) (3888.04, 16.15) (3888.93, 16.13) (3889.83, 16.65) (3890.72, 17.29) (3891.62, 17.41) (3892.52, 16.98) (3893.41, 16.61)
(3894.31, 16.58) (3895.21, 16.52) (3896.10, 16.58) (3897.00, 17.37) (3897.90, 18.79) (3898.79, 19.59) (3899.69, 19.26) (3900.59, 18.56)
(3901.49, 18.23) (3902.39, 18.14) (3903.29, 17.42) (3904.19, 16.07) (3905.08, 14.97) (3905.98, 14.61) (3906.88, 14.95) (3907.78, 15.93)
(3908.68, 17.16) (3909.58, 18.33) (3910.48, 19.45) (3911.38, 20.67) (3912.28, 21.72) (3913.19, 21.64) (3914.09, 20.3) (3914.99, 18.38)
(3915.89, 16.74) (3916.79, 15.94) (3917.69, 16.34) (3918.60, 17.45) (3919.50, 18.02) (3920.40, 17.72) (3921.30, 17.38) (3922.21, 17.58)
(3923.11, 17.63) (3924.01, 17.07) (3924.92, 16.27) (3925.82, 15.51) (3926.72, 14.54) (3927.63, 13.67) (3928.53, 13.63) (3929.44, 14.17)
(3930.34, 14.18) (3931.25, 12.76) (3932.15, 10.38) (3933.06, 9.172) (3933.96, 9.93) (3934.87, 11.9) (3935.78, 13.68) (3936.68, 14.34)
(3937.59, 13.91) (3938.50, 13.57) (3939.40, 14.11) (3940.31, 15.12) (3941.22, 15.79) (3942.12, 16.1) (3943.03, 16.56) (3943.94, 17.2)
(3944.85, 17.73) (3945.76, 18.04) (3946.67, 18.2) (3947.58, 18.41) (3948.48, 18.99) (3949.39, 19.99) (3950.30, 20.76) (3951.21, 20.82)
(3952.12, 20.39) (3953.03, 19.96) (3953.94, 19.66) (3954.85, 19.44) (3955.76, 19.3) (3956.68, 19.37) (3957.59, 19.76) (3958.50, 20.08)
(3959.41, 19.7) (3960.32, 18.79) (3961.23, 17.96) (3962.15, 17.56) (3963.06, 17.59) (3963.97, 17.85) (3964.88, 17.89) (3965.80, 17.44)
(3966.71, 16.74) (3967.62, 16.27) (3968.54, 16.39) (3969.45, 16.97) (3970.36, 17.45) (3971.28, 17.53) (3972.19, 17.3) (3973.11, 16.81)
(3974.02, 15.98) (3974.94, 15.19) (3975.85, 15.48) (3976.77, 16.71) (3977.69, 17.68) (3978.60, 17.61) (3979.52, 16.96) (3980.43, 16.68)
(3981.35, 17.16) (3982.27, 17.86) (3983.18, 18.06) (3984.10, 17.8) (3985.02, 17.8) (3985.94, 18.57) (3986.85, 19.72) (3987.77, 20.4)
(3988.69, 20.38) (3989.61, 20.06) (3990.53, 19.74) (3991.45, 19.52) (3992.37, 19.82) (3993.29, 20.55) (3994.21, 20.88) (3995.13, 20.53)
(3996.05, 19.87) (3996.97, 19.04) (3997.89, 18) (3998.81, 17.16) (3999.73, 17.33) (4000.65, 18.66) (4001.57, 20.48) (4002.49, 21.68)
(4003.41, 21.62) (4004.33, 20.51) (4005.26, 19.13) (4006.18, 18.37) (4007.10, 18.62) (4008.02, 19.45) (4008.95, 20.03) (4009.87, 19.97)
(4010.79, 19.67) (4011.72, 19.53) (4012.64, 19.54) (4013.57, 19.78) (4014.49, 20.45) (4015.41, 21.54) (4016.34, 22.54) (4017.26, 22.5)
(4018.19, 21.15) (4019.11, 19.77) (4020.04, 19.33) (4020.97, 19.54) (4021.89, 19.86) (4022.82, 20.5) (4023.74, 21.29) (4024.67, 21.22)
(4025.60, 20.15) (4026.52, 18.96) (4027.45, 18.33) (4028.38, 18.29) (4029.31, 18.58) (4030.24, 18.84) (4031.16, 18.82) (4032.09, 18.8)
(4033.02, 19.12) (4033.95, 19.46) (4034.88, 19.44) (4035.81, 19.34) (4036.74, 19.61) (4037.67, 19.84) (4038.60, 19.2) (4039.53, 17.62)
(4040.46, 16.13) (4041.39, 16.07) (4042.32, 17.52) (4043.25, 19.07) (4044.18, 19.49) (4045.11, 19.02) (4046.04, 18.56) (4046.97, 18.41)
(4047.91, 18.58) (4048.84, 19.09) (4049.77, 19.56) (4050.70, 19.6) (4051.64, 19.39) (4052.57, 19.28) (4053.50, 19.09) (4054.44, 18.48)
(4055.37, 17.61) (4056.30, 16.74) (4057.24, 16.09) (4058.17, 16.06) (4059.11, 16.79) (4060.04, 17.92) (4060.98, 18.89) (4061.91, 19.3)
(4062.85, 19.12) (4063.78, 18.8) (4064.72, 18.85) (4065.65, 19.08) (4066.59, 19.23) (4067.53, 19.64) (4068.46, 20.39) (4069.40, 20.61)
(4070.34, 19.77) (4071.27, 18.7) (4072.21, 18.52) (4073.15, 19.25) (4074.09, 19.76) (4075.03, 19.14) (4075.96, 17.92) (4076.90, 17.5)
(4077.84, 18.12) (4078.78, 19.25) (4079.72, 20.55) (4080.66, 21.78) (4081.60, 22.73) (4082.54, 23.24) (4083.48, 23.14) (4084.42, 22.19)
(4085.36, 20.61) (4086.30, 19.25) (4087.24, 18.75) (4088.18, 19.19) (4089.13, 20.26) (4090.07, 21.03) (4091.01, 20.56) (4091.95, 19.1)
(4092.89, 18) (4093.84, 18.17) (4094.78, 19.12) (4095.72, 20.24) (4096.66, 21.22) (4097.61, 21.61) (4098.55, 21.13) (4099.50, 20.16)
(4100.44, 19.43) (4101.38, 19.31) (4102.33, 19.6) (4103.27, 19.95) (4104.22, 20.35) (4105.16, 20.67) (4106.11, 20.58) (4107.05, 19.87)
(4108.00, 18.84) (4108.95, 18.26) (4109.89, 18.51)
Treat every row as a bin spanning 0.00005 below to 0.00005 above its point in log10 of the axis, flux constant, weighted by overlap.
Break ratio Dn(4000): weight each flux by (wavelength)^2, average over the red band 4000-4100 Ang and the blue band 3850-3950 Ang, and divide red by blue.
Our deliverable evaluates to 1.2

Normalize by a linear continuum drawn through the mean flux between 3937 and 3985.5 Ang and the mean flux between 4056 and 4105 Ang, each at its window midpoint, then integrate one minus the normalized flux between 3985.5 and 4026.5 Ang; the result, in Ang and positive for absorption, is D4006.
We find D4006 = -3.59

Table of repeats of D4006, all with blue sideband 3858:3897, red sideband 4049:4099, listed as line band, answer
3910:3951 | 6.2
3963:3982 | 2.3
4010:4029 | -0.8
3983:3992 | 0.0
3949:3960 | -0.4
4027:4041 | 0.5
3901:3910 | 1.2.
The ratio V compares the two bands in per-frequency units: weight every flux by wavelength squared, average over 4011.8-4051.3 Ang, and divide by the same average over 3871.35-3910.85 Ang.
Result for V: 1.2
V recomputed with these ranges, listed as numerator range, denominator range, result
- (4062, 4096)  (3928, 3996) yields 1.21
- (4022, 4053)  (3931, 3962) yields 1.18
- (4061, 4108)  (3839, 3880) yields 1.14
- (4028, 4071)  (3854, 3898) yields 1.07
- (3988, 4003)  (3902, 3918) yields 1.16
